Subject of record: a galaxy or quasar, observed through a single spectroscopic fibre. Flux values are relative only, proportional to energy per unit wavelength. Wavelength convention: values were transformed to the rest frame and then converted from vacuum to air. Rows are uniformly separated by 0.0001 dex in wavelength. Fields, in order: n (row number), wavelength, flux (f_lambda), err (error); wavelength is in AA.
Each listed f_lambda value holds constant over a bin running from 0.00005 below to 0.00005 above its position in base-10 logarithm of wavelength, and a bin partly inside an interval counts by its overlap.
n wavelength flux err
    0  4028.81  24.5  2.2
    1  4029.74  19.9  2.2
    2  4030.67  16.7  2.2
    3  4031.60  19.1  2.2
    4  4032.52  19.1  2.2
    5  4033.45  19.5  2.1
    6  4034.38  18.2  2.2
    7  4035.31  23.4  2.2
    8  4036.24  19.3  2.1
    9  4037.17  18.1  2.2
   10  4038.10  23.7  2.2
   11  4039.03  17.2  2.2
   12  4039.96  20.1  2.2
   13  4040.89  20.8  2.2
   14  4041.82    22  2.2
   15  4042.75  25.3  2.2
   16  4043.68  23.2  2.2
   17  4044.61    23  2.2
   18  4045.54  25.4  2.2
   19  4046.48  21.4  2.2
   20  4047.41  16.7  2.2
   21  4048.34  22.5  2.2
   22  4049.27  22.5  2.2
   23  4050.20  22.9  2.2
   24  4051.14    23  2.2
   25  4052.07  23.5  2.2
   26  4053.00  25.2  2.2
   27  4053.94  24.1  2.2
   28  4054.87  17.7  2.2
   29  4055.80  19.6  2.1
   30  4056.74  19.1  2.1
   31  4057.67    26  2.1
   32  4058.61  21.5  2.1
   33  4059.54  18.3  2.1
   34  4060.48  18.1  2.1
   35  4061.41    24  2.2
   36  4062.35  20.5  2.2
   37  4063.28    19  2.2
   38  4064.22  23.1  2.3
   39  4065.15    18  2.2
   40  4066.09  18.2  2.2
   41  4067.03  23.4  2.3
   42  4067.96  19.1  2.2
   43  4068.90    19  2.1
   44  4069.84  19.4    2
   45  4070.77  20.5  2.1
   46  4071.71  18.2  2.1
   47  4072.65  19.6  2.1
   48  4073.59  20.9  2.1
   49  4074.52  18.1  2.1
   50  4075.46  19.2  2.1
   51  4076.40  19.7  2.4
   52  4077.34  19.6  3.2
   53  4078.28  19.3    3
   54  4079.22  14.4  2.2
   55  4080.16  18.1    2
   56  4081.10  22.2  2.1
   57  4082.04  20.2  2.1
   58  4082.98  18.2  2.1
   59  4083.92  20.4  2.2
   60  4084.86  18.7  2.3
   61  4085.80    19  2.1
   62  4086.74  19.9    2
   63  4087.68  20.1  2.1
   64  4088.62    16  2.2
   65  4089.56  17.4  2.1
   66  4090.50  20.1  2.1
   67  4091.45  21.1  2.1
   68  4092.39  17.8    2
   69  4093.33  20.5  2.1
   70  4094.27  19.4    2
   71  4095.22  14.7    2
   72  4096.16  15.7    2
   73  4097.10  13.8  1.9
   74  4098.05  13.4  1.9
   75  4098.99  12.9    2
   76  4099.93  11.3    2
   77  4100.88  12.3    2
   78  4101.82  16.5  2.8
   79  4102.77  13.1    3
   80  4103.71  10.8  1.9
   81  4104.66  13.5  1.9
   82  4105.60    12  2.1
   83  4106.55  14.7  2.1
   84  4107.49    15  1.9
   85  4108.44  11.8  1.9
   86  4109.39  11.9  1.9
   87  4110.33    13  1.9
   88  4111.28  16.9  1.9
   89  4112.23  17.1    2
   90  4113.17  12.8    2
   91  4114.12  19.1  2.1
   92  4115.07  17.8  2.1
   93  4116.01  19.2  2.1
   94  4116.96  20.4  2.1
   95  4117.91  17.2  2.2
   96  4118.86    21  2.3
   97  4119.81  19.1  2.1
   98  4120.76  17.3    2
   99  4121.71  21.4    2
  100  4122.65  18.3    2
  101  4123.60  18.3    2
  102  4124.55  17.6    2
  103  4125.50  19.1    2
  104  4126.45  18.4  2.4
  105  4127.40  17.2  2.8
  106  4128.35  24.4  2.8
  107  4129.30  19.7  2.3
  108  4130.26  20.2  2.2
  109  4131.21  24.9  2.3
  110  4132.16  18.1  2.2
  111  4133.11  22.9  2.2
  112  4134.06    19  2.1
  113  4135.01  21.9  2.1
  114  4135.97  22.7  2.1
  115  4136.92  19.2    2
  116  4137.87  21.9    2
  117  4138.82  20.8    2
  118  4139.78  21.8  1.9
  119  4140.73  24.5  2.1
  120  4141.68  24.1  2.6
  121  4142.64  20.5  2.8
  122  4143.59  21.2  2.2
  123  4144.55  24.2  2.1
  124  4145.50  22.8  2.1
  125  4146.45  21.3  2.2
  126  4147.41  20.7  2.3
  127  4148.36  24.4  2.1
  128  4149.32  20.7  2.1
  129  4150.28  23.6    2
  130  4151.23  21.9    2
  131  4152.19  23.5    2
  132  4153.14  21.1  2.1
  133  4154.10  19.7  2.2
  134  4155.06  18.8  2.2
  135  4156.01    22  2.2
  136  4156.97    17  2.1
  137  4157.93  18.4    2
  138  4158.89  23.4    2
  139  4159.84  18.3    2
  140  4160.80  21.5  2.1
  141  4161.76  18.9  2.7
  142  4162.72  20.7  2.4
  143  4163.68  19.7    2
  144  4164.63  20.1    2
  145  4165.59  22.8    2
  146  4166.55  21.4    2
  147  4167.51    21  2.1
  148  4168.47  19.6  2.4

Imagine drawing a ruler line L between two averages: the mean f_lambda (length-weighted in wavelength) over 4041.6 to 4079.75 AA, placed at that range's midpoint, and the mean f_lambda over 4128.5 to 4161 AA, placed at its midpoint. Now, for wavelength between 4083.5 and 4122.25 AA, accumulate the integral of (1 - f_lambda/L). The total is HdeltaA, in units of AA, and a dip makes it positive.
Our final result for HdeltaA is 8.5 AA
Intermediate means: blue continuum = 20.8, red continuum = 21.4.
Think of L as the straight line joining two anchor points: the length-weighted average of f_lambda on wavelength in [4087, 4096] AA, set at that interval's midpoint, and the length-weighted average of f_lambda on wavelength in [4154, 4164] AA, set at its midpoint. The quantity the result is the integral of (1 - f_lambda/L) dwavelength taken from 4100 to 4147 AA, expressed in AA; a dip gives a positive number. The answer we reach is 1.7 AA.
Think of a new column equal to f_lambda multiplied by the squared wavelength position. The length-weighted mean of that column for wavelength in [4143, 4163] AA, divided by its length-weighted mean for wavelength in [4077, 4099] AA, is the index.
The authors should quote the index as 1.20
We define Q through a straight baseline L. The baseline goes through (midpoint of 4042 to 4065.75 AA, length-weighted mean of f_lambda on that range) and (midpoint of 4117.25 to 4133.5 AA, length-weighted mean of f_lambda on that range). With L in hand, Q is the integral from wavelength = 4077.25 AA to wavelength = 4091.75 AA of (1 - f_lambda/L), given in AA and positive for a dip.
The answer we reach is 1.3 AA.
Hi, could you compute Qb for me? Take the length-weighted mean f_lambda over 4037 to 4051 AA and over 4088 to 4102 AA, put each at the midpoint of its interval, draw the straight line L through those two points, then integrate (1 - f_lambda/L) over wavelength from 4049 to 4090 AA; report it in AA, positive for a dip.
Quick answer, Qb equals -2.4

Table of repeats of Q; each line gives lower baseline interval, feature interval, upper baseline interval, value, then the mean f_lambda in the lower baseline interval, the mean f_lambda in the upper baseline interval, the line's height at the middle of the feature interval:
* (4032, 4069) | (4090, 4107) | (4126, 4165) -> 4.77 AA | 21.1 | 21.1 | 21.1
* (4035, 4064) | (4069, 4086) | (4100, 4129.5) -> 0.17 AA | 21.5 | 16.6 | 19.4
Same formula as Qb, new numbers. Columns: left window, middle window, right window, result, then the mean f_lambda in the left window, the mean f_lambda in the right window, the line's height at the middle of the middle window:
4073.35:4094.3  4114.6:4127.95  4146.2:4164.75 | 0.82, 19.1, 20.8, 20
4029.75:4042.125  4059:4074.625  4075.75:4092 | -0.47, 19.8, 19.1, 19.3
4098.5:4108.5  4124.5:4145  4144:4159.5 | -2.95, 13.1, 21.4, 18.5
